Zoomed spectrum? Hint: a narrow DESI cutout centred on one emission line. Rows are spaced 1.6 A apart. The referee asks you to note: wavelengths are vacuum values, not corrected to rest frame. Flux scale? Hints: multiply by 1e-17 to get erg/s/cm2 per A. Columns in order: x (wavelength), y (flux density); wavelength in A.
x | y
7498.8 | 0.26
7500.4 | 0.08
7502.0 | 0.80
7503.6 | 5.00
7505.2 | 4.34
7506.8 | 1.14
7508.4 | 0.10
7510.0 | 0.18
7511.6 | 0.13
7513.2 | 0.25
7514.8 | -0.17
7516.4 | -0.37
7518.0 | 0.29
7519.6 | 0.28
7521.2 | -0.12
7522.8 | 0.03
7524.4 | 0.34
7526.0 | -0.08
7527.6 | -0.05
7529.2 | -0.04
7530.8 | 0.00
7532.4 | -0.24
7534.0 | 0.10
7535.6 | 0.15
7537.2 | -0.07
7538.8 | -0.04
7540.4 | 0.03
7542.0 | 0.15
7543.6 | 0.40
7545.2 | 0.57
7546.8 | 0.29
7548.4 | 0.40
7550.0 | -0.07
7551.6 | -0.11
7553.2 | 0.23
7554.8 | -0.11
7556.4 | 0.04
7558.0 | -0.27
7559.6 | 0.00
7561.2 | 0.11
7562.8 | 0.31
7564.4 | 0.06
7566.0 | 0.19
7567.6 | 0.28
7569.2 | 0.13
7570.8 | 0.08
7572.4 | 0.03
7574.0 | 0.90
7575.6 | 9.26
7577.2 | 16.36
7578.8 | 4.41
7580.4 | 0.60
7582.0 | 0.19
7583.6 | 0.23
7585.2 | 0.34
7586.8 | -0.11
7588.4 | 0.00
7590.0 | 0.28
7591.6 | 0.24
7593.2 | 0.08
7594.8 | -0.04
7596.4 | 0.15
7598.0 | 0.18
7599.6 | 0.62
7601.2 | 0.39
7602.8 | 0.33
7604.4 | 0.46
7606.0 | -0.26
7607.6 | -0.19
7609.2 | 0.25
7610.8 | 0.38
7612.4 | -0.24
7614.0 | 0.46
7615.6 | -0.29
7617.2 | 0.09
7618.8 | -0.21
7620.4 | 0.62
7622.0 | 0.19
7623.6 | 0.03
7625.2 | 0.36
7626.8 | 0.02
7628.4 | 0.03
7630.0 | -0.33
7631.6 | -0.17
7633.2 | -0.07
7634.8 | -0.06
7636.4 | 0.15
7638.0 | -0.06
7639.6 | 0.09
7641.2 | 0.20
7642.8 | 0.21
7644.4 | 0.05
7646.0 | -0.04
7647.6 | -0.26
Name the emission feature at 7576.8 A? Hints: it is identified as [O III] 5007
